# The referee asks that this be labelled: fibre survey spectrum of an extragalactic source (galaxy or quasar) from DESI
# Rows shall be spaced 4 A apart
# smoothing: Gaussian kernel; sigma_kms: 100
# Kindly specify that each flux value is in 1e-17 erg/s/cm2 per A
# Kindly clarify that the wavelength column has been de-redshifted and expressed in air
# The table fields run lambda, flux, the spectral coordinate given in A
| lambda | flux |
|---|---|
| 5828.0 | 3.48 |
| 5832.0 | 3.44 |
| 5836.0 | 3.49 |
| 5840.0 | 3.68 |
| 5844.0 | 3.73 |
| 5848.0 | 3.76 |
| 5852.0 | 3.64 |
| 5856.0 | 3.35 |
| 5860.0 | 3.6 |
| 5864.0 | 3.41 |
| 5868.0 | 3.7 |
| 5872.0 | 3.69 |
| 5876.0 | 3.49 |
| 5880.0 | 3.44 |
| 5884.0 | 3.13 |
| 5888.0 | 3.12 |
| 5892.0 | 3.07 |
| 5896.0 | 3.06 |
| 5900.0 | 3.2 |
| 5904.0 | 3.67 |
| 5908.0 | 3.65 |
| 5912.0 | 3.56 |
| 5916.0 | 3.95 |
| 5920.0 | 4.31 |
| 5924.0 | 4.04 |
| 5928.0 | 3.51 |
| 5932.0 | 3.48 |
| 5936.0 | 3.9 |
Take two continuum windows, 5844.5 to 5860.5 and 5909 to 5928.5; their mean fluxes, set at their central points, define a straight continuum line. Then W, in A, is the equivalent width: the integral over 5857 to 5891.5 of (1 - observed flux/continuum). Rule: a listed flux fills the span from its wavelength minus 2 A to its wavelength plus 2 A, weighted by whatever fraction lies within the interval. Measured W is 2.47 A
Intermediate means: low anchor 3.6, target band 3.43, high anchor 3.89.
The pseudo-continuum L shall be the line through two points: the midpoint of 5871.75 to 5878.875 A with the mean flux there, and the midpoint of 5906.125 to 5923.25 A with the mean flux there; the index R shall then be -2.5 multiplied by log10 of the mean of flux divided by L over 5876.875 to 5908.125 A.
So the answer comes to 0.13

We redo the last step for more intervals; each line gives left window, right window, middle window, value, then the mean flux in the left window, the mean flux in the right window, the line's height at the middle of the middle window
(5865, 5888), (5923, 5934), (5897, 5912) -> 0.023 mag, 3.45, 3.64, 3.56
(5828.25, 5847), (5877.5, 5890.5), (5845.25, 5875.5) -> -0.056 mag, 3.58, 3.23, 3.41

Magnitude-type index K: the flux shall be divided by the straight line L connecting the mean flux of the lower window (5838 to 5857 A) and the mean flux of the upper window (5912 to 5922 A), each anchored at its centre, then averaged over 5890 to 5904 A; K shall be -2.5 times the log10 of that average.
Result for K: 0.22 mag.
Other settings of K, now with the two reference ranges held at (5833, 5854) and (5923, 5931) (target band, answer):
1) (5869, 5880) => 0.03 mag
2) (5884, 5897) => 0.19 mag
